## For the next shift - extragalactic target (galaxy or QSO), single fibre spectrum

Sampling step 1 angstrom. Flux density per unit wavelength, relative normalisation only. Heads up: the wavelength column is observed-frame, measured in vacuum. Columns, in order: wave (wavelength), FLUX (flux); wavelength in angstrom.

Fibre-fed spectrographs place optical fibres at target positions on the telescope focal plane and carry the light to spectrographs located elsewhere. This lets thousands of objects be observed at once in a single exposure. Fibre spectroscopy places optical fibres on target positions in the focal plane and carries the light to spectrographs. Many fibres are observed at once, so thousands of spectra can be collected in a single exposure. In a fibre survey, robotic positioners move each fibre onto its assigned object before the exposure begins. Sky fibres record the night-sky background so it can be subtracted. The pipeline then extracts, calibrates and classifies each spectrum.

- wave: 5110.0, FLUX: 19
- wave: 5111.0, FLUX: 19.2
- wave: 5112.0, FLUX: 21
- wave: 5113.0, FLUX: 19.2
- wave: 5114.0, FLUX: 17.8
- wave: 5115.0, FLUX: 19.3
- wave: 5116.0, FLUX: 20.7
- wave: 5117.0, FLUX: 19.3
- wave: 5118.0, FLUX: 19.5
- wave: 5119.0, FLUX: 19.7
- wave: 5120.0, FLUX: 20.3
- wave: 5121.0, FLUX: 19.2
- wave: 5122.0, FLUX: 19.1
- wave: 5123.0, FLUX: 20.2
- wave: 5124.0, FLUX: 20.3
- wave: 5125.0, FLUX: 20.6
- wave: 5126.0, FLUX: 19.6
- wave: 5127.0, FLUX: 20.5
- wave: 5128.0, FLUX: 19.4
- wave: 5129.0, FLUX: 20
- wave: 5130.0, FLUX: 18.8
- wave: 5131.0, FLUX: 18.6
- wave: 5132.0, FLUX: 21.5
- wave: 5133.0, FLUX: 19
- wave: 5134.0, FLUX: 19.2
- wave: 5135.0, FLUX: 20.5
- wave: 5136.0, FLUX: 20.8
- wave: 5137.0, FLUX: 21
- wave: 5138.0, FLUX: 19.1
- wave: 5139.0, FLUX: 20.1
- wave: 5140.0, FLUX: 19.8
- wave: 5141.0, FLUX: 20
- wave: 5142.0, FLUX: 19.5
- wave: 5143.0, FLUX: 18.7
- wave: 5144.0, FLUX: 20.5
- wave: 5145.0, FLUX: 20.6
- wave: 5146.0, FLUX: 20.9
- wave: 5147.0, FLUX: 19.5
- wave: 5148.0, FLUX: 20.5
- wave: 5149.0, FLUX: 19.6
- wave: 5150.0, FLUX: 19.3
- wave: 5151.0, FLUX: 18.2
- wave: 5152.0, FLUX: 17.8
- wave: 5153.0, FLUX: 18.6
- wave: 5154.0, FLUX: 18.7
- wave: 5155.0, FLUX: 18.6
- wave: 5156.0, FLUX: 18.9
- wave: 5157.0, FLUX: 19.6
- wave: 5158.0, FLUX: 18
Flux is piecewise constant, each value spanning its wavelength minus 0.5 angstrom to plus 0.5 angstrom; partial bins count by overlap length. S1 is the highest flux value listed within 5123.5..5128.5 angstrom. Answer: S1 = 20.6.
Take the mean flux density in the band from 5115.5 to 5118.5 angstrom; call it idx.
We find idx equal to 19.8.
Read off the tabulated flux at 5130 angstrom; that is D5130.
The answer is 18.8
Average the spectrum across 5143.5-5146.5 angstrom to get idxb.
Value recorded 20.7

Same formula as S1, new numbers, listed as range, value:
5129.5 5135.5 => 21.5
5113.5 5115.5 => 19.3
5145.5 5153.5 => 20.9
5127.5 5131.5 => 20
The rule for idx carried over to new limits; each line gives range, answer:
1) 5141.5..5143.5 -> 19.1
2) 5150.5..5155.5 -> 18.4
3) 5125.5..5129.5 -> 19.9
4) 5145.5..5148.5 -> 20.3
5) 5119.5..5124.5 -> 19.8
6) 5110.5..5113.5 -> 19.8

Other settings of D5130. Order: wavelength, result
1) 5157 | 19.6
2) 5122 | 19.1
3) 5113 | 19.2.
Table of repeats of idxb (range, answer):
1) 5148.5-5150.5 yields 19.5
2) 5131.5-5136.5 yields 20.2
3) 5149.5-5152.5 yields 18.4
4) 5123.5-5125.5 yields 20.5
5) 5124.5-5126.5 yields 20.1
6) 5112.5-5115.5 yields 18.8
